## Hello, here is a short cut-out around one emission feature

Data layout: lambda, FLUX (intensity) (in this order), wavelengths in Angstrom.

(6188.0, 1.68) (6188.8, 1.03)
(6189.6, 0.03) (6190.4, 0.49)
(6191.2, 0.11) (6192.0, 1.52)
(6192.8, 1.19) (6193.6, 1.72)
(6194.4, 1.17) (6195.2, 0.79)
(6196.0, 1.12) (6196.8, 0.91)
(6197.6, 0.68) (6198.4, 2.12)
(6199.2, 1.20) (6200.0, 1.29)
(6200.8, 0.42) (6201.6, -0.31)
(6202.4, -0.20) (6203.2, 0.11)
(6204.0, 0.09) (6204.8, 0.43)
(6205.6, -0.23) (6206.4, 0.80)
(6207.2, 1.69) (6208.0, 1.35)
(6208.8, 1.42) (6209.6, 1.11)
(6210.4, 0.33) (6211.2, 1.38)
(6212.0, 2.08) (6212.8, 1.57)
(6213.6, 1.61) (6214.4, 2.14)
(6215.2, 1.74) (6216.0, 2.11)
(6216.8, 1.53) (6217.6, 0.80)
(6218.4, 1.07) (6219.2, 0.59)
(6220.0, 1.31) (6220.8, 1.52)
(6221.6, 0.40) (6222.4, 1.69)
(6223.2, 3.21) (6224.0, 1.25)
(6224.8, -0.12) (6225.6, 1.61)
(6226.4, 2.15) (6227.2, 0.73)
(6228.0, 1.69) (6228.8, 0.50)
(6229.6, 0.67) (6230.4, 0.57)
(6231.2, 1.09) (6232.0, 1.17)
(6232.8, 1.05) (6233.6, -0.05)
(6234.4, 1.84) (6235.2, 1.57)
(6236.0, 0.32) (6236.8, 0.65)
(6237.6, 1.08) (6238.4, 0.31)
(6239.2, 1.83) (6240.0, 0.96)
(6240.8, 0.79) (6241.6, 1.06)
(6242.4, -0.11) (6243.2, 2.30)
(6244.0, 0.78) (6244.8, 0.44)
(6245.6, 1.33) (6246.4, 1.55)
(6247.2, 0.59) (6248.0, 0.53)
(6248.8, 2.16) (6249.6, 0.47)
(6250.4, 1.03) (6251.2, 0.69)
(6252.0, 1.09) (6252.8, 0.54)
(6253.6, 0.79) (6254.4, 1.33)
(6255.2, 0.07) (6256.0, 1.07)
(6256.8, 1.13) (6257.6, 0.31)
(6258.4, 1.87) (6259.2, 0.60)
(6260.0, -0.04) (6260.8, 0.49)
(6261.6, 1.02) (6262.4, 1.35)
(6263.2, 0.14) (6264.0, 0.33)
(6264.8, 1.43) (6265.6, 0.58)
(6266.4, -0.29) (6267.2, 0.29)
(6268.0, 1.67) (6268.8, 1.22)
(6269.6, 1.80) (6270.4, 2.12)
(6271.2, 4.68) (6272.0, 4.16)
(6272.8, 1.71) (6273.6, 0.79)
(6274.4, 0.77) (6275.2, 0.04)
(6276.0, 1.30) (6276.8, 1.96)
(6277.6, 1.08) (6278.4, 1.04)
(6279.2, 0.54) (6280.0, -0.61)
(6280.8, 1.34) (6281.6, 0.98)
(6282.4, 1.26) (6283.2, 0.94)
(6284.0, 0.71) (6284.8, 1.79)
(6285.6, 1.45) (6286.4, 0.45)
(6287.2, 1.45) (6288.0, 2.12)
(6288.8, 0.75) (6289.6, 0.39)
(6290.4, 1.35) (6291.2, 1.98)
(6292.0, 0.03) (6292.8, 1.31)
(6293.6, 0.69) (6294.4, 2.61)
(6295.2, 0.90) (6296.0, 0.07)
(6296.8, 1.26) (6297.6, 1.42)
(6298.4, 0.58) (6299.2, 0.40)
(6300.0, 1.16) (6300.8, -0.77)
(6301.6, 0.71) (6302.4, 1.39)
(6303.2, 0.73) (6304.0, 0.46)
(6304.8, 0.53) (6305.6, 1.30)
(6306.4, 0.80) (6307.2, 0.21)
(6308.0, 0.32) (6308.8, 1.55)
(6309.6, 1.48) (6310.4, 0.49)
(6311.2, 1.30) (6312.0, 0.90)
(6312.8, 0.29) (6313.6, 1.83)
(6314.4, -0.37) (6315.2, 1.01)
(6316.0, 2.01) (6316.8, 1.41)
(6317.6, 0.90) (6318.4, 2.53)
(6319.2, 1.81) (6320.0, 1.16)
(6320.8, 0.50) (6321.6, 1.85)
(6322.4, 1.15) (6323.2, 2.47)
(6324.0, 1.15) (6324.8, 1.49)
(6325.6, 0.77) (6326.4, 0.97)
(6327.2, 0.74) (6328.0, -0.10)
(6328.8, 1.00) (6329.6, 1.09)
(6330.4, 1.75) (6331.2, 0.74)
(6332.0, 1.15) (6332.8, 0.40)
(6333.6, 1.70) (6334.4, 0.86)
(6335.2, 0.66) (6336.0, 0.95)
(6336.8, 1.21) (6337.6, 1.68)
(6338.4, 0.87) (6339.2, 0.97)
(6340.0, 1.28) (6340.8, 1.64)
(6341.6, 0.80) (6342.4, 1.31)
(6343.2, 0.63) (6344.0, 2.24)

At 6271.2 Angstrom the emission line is H-beta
